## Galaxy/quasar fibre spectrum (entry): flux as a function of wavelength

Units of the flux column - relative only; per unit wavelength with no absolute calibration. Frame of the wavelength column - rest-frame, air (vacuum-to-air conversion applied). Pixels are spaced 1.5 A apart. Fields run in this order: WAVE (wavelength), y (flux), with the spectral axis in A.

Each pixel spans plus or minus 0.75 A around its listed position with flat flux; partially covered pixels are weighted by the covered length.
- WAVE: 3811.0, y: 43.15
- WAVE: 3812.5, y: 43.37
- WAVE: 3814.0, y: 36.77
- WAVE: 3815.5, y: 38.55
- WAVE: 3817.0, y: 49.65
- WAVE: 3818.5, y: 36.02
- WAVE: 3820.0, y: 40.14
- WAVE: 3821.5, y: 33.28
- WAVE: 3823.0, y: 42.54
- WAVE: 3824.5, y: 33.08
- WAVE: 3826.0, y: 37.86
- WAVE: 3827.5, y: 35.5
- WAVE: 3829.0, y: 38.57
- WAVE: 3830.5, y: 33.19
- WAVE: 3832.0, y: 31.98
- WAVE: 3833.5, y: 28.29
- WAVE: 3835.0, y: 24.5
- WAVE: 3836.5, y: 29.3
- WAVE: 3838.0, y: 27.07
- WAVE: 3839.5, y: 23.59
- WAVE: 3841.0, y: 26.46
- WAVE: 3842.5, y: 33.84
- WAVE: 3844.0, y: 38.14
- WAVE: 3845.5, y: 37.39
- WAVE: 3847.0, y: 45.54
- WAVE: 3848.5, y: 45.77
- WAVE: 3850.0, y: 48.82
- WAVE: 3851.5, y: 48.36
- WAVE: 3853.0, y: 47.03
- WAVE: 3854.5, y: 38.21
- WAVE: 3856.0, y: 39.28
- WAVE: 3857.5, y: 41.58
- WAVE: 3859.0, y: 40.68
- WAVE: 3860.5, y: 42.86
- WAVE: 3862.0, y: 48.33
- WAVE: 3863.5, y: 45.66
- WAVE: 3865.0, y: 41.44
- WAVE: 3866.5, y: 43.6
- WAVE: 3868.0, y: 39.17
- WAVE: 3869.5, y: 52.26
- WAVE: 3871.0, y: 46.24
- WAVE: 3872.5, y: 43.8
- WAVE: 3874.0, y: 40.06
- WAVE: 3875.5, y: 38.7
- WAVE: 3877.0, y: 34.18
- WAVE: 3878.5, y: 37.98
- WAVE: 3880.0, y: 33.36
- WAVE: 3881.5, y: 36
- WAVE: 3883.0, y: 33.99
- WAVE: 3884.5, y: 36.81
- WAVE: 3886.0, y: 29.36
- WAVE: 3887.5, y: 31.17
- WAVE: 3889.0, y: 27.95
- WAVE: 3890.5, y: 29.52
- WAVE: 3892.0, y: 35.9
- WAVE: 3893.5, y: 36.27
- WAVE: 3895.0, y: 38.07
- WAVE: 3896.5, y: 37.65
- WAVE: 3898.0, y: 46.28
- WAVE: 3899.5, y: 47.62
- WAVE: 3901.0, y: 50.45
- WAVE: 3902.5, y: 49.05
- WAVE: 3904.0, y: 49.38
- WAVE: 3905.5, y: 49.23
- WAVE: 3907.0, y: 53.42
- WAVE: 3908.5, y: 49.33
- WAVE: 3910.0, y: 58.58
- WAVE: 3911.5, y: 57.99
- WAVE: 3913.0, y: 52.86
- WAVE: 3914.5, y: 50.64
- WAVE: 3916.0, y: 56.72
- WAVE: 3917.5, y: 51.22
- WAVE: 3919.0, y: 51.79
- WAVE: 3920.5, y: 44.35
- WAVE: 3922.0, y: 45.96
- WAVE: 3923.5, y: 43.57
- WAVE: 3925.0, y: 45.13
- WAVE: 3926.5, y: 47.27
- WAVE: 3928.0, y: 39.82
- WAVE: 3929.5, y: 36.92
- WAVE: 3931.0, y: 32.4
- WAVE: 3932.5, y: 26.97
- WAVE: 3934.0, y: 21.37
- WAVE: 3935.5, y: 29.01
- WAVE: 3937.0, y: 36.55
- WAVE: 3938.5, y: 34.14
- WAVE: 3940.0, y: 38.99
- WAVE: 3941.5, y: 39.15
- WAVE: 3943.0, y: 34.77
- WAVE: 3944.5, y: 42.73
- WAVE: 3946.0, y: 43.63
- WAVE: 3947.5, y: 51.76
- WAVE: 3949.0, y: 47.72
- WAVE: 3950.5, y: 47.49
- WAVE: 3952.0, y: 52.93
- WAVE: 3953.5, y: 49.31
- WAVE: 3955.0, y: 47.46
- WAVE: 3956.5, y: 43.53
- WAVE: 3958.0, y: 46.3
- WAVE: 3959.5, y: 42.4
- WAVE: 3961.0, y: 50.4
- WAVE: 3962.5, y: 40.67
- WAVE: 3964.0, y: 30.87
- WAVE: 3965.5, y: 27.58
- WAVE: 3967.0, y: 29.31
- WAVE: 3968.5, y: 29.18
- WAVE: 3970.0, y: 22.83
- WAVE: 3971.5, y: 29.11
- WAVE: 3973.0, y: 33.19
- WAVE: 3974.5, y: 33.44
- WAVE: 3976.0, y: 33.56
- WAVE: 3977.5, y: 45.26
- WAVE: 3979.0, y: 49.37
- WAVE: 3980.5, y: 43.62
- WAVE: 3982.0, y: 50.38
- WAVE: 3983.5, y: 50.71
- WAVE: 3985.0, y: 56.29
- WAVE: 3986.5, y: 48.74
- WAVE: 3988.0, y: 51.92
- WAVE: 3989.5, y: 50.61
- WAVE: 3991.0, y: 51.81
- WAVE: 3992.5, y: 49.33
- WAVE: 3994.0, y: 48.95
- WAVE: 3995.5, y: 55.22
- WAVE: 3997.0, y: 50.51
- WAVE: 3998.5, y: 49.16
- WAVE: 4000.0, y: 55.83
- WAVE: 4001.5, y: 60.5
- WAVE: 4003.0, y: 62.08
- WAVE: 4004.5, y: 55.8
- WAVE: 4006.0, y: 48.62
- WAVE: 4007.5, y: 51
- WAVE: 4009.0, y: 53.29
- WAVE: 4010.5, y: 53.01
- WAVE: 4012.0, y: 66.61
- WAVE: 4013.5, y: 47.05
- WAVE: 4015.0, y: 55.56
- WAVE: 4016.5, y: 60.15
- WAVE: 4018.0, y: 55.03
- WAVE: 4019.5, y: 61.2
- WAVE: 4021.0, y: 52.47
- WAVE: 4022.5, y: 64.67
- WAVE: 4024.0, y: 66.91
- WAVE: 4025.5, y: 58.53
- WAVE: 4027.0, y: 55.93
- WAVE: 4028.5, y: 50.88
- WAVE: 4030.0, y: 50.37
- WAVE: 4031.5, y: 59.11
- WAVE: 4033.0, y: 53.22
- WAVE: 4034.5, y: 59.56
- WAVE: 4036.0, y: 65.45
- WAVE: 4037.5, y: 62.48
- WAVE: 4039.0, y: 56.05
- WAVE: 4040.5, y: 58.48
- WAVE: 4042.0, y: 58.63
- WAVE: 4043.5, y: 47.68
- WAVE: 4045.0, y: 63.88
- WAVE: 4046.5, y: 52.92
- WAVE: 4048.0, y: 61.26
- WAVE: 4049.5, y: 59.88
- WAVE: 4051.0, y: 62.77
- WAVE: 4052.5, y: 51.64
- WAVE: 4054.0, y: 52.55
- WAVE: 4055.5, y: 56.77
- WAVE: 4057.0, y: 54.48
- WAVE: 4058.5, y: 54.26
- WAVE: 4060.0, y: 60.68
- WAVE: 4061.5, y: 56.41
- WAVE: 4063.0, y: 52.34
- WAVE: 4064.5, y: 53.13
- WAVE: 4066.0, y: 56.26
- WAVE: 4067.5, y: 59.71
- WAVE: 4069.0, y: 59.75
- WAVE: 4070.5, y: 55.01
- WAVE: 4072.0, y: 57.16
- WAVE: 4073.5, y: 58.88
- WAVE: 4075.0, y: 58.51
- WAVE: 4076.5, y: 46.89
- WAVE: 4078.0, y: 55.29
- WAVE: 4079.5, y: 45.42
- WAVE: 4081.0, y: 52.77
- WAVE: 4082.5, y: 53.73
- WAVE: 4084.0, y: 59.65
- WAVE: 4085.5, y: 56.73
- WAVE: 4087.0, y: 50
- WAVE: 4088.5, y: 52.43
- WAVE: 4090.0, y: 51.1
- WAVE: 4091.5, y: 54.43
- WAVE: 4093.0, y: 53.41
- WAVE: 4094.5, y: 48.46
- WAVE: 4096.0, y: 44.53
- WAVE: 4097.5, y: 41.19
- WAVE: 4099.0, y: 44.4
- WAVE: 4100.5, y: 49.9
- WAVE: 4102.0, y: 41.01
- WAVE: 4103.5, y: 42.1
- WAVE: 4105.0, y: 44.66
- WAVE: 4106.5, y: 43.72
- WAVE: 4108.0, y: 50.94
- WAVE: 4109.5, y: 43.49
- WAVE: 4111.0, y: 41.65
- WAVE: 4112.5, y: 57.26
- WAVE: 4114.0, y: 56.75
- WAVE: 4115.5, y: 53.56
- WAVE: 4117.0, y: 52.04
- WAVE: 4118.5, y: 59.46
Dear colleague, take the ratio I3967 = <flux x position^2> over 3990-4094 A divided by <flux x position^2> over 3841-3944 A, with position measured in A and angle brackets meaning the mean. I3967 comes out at 1.4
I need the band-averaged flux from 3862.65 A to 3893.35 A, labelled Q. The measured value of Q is 37.9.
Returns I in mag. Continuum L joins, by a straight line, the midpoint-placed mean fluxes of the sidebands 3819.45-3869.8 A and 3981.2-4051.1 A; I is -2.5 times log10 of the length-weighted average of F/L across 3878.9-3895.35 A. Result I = 0.26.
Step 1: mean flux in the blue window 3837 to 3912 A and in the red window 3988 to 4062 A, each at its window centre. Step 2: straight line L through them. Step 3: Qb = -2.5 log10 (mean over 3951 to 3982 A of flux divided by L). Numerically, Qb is 0.26 mag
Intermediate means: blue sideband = 41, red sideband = 56.1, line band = 39.4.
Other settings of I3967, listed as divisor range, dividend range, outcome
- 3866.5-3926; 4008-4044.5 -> 1.41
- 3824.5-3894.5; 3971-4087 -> 1.57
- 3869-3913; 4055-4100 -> 1.40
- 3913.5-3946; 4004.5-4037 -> 1.46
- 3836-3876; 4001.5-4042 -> 1.53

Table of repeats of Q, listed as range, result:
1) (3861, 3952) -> 42.1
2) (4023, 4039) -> 58.2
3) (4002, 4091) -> 56.1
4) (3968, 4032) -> 50.7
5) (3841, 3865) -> 42.2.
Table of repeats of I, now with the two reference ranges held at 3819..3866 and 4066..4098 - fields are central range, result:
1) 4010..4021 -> -0.160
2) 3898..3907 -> -0.183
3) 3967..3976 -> 0.471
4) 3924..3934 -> 0.171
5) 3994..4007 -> -0.135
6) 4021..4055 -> -0.148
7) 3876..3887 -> 0.166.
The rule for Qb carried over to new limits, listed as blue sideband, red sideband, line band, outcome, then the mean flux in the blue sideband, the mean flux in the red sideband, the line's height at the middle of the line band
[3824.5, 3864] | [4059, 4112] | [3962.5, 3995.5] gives 0.09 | 37.5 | 51.3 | 45.2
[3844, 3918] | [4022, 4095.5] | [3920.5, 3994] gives 0.18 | 43.1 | 56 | 48.6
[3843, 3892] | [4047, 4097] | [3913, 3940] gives 0.08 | 40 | 54.7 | 44.2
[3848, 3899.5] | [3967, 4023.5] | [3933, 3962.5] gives 0.10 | 40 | 49.4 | 45.7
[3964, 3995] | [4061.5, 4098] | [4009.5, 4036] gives -0.22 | 41.6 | 53.3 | 46.7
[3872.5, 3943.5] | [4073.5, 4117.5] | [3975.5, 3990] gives -0.08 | 41.1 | 50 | 44.6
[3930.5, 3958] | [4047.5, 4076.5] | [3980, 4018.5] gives -0.11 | 40.2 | 56.6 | 47.9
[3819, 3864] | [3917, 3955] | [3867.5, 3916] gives -0.08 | 37.5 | 41.5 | 39.6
